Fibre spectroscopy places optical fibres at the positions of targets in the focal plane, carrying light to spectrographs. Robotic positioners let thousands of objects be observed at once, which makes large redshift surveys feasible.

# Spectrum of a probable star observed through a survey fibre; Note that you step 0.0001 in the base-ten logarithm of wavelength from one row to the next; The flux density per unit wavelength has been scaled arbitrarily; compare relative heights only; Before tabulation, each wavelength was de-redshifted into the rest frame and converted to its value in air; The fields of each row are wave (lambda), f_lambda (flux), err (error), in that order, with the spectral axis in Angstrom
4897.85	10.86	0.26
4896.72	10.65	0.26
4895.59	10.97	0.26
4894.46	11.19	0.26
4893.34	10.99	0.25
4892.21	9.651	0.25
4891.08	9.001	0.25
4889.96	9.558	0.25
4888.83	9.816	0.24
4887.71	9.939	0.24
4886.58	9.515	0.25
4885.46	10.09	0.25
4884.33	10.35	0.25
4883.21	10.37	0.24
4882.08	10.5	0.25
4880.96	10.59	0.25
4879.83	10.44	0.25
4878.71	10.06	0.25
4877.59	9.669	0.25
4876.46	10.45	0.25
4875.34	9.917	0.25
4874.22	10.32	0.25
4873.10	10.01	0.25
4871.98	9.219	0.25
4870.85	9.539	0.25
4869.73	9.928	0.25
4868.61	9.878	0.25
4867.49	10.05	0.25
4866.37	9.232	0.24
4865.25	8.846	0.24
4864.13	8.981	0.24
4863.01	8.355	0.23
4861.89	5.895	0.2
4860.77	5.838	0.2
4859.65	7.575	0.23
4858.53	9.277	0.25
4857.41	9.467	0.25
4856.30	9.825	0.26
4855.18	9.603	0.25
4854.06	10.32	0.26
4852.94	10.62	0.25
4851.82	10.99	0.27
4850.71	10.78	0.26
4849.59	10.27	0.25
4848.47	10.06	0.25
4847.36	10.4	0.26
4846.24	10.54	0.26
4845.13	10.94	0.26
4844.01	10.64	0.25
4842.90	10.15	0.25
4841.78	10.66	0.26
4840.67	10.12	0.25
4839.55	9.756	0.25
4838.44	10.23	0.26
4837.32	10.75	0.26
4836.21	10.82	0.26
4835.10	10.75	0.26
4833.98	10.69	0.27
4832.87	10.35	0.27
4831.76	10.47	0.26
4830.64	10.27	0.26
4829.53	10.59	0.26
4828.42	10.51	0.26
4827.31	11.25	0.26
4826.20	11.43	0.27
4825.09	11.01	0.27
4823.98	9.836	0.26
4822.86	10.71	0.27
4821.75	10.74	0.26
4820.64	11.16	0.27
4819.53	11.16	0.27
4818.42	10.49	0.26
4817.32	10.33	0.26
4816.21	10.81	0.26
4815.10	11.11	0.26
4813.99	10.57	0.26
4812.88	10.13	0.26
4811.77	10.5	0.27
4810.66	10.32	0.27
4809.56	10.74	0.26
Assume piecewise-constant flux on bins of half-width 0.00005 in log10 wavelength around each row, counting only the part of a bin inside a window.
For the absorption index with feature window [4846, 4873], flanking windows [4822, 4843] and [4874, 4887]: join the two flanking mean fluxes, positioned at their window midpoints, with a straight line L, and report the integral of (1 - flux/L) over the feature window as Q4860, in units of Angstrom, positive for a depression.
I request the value 2.5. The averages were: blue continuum 10.6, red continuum 10.2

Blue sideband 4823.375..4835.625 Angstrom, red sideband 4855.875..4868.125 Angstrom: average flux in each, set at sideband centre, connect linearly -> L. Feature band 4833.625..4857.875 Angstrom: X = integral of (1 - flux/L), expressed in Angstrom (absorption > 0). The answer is -2.1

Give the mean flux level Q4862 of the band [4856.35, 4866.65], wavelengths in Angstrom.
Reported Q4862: 8.22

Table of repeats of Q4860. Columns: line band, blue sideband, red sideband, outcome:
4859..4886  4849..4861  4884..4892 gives 0.7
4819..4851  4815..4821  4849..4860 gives -0.6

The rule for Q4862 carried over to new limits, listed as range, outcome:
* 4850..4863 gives 9.09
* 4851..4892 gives 9.57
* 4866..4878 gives 9.85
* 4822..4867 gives 9.97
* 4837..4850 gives 10.4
